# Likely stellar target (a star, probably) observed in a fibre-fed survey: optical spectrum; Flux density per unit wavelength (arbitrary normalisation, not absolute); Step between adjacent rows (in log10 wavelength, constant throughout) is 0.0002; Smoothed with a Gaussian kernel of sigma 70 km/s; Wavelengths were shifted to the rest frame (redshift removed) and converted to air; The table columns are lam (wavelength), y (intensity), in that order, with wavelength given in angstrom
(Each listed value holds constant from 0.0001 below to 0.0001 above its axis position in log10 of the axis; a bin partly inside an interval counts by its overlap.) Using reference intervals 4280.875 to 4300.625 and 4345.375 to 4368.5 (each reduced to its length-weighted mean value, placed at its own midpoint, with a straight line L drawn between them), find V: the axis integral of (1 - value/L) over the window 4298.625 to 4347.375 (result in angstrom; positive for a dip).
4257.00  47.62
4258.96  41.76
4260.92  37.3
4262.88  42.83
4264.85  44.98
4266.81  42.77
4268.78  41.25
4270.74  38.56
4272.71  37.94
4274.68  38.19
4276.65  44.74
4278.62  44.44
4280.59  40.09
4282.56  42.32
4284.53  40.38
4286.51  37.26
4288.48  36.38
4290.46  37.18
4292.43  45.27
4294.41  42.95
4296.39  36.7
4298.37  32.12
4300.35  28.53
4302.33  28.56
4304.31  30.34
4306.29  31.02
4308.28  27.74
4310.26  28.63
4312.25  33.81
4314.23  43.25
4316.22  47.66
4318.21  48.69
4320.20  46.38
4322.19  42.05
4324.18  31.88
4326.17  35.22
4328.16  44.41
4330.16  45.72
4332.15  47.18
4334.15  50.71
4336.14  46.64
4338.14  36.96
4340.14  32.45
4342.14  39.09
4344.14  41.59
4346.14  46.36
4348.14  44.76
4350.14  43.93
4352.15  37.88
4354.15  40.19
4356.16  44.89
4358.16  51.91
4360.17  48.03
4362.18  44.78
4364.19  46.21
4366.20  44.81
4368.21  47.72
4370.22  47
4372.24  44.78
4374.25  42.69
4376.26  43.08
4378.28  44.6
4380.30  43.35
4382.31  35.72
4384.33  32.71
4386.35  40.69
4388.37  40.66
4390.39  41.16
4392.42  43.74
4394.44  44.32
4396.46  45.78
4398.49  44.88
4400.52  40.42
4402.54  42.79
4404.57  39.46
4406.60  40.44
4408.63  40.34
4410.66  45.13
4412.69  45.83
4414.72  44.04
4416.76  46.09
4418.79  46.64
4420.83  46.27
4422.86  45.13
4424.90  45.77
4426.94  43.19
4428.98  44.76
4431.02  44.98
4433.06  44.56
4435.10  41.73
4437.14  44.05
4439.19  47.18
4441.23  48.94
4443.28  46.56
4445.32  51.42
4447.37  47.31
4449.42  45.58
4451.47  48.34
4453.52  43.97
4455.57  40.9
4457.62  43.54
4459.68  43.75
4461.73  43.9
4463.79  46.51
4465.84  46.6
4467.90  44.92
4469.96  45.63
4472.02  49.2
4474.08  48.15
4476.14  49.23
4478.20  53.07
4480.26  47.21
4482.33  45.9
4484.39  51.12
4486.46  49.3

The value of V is 3.3 angstrom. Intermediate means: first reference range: 38.3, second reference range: 45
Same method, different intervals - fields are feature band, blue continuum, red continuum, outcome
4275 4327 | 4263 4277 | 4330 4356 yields 4.8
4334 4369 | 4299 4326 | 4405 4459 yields -4.2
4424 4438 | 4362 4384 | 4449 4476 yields 0.2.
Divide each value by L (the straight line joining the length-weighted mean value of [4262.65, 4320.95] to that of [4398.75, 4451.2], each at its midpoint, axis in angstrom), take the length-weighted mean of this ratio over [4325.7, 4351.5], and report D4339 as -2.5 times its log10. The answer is -0.05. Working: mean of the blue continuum 38.6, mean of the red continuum 44.8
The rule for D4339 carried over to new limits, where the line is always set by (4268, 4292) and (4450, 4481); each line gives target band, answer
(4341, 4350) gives -0.02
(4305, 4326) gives 0.09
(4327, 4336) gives -0.12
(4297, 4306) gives 0.32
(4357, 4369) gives -0.11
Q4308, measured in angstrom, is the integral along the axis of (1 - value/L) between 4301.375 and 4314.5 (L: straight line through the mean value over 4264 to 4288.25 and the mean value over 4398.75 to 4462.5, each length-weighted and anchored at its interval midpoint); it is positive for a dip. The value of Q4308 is 3.3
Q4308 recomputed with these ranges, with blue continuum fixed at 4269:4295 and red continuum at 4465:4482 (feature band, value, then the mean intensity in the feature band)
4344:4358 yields -0.1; 43.4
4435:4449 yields -0.1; 47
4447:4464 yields 0.9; 44.7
